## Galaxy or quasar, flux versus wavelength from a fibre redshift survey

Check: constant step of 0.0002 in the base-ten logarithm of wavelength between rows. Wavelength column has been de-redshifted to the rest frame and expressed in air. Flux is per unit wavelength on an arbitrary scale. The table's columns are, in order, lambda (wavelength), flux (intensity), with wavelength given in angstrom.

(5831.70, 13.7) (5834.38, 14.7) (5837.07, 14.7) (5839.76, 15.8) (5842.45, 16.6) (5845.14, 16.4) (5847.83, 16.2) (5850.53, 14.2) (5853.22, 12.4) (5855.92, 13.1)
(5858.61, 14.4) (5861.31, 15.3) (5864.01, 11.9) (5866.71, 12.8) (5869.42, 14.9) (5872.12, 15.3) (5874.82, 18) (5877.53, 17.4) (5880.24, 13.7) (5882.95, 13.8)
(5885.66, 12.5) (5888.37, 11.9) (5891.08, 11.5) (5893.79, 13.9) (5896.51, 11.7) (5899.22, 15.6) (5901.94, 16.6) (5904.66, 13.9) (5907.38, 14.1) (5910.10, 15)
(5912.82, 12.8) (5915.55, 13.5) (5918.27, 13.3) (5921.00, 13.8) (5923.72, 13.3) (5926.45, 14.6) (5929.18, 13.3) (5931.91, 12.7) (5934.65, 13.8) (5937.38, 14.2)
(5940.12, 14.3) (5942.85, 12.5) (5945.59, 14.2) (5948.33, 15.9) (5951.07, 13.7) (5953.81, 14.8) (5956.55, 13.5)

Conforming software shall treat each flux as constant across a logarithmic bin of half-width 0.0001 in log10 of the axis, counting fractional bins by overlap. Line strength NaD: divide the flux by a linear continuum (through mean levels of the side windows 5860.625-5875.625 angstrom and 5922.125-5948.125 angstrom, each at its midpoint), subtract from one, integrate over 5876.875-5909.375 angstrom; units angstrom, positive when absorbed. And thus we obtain 1.0 angstrom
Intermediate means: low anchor 14.6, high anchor 13.8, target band 13.8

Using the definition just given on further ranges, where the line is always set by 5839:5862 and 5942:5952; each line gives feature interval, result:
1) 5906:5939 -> 1.5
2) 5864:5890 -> 0.7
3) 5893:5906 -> 0.2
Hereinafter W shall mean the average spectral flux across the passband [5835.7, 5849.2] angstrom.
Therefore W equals 15.9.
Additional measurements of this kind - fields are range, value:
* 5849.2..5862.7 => 13.9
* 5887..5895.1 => 12.4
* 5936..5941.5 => 14.3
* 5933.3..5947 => 13.8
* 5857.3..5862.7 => 14.8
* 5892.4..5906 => 14.3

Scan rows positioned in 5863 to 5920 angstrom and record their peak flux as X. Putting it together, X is 18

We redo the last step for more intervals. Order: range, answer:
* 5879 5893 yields 13.8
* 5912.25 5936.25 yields 14.6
